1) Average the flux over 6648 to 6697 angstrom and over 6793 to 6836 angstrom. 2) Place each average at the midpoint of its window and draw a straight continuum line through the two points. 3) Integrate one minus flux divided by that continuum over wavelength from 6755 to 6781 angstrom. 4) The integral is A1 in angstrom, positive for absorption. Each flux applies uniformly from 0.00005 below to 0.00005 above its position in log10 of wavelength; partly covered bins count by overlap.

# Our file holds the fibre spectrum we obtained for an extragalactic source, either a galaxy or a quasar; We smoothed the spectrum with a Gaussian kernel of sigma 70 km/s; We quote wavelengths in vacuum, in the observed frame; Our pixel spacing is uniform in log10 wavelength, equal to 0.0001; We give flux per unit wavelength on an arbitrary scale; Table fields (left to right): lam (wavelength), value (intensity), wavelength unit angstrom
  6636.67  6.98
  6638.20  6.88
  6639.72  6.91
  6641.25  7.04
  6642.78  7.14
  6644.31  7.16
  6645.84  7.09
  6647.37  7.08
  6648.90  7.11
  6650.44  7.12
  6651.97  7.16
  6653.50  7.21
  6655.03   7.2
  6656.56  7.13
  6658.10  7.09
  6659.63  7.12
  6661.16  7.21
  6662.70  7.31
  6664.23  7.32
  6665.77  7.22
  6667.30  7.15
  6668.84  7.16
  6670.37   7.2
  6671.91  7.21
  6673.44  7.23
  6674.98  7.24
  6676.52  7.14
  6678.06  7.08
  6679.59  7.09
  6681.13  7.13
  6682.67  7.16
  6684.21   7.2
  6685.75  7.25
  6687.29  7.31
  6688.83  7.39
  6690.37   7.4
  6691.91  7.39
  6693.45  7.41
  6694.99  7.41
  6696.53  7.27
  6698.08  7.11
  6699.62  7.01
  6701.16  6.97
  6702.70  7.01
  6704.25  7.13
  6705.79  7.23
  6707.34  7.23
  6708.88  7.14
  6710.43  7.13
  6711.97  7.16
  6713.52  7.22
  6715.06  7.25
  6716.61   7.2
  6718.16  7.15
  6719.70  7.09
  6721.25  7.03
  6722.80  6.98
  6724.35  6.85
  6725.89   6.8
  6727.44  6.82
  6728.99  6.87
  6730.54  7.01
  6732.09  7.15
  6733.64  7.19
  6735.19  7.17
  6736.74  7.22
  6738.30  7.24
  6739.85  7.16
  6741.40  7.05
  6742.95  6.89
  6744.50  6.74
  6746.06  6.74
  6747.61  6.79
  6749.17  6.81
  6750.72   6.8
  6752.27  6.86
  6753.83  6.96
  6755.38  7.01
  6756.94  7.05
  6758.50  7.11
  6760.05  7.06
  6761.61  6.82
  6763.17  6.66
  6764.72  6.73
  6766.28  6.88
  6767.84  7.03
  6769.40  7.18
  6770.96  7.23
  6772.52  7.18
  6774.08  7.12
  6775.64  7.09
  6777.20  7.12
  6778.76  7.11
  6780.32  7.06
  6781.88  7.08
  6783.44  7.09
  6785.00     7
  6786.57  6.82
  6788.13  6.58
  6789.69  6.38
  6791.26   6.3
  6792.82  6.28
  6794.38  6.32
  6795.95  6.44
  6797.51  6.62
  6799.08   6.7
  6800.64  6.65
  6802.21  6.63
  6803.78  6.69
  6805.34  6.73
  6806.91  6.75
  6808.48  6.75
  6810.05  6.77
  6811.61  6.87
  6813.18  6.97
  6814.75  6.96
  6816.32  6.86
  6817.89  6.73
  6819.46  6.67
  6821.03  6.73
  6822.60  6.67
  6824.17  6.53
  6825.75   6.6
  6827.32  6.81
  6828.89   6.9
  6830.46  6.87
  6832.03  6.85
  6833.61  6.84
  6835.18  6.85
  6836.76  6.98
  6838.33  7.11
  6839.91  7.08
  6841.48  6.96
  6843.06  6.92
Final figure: -0.5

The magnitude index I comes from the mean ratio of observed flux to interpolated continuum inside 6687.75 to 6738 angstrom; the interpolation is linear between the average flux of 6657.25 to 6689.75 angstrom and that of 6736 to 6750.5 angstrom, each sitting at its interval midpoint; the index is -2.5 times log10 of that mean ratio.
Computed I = -0.01 mag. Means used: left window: 7.2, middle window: 7.14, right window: 6.95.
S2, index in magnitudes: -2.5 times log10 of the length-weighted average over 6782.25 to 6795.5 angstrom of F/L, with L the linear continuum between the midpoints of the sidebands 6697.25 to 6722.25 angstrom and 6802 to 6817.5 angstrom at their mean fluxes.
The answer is 0.04 mag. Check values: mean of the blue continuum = 7.13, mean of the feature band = 6.61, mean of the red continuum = 6.8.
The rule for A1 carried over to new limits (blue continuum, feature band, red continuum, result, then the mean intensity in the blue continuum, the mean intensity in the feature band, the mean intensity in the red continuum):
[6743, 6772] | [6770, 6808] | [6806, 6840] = 0.4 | 6.91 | 6.79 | 6.82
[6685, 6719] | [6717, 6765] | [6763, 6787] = 1.0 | 7.22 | 6.97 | 7.04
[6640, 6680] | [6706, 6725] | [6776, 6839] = -0.3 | 7.16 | 7.12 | 6.77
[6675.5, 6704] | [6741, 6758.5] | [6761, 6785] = 0.5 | 7.21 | 6.89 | 7.03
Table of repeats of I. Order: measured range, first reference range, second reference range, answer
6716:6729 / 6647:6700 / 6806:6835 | 0.01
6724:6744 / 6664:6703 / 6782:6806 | -0.01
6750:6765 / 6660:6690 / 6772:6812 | 0.00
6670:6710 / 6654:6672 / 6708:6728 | -0.01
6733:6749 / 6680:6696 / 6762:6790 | 0.01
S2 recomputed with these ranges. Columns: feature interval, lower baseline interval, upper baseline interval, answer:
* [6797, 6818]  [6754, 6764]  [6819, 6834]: 0.01 mag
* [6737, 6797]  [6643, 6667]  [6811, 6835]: 0.00 mag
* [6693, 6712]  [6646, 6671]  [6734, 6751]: -0.01 mag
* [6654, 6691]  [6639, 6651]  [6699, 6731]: -0.02 mag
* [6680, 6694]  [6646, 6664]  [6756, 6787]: -0.02 mag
